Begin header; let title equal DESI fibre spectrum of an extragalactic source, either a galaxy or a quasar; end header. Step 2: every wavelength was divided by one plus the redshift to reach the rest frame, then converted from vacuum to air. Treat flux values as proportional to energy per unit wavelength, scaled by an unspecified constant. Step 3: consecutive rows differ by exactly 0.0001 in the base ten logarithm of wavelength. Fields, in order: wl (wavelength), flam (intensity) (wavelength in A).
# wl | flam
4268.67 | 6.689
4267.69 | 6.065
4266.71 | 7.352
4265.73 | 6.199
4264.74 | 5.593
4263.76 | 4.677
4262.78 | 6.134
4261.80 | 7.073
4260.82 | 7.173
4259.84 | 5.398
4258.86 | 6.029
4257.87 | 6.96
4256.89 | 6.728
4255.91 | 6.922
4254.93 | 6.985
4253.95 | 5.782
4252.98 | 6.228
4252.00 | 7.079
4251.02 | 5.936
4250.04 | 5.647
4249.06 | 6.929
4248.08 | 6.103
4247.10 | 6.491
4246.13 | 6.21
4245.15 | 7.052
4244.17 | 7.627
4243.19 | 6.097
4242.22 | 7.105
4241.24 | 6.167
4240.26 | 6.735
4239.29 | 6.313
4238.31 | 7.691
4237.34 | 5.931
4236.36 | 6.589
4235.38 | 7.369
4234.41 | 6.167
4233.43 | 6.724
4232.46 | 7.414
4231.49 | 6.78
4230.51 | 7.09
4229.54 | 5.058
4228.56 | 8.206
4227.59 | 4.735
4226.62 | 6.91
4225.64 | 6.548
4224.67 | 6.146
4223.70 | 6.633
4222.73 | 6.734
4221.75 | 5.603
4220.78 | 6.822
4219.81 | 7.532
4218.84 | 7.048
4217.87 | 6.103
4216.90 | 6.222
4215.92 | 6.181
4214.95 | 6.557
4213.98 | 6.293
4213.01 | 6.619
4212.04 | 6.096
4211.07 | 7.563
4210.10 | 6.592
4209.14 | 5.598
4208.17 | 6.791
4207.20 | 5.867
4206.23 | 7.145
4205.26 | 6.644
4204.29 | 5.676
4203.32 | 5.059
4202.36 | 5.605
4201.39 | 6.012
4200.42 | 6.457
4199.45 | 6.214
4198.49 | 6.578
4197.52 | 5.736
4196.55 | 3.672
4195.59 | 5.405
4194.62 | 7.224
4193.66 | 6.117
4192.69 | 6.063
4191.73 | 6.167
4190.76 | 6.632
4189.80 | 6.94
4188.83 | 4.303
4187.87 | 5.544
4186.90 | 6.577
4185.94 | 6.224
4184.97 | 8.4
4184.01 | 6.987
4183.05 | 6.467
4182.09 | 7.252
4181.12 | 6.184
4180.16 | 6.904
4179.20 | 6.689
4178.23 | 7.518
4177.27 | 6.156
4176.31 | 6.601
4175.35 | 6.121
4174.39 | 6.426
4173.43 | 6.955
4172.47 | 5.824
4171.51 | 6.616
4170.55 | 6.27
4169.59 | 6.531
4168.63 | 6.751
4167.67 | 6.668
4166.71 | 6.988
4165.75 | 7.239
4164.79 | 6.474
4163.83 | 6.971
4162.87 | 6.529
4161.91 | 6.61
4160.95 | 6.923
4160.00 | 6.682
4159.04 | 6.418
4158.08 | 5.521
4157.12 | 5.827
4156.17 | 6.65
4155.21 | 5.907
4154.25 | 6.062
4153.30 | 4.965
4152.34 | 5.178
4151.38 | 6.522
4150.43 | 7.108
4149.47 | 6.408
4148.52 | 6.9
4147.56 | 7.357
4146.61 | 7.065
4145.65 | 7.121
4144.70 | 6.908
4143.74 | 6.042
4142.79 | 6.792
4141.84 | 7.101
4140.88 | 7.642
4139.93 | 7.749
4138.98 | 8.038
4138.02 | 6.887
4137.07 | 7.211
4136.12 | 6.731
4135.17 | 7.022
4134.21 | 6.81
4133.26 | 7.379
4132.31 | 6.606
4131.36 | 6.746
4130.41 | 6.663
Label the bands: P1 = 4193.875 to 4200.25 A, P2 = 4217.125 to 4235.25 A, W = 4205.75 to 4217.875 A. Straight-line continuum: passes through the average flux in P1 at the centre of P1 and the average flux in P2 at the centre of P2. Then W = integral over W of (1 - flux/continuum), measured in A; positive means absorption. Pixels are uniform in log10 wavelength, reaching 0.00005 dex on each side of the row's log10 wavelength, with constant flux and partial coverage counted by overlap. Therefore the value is -0.4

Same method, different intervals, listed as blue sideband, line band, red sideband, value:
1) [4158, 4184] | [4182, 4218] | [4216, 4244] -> 2.0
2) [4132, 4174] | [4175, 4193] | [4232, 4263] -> 0.4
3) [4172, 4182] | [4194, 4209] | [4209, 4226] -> 1.2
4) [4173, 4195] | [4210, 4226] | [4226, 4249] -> 0.1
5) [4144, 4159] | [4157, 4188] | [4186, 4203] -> -2.3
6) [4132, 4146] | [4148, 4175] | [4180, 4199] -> 1.1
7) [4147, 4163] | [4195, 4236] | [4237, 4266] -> 0.4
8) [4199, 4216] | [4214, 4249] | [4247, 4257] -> -1.3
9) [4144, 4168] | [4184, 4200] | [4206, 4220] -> 0.9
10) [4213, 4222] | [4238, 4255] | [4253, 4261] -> -0.2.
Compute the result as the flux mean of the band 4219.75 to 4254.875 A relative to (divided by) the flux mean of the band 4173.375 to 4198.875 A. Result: 1.03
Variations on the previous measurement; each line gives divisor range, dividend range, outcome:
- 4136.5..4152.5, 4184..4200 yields 0.88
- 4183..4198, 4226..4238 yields 1.07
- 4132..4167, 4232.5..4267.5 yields 0.97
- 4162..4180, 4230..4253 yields 1.00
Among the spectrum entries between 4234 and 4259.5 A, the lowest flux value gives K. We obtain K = 5.647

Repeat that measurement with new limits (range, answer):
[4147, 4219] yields 3.672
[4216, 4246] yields 4.735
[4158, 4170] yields 5.521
